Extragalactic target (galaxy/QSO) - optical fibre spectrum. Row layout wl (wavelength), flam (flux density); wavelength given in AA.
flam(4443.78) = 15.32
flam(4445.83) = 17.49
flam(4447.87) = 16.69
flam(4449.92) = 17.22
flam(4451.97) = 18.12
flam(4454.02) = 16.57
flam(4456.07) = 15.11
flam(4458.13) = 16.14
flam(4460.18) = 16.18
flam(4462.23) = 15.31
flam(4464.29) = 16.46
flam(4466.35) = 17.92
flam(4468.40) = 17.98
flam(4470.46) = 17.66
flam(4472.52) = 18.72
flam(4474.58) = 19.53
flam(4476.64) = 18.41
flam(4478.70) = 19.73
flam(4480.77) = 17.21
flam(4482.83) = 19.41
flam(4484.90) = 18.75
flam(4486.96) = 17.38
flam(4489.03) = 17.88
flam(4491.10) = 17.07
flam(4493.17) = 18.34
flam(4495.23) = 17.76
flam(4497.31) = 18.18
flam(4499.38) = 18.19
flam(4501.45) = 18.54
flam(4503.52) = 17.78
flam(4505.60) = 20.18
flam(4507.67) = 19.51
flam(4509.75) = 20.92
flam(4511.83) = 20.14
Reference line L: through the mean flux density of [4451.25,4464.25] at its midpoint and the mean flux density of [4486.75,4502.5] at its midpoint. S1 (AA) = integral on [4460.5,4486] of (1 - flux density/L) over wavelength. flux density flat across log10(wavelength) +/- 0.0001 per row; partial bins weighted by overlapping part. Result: -1.64 AA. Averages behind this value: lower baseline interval 16.2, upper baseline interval 17.9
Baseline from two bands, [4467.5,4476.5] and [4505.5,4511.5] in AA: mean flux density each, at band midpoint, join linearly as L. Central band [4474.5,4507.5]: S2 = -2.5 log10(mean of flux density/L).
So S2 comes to 0.06 mag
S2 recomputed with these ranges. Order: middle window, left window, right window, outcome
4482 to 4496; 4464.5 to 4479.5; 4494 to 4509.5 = 0.03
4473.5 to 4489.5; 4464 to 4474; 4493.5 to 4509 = -0.02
